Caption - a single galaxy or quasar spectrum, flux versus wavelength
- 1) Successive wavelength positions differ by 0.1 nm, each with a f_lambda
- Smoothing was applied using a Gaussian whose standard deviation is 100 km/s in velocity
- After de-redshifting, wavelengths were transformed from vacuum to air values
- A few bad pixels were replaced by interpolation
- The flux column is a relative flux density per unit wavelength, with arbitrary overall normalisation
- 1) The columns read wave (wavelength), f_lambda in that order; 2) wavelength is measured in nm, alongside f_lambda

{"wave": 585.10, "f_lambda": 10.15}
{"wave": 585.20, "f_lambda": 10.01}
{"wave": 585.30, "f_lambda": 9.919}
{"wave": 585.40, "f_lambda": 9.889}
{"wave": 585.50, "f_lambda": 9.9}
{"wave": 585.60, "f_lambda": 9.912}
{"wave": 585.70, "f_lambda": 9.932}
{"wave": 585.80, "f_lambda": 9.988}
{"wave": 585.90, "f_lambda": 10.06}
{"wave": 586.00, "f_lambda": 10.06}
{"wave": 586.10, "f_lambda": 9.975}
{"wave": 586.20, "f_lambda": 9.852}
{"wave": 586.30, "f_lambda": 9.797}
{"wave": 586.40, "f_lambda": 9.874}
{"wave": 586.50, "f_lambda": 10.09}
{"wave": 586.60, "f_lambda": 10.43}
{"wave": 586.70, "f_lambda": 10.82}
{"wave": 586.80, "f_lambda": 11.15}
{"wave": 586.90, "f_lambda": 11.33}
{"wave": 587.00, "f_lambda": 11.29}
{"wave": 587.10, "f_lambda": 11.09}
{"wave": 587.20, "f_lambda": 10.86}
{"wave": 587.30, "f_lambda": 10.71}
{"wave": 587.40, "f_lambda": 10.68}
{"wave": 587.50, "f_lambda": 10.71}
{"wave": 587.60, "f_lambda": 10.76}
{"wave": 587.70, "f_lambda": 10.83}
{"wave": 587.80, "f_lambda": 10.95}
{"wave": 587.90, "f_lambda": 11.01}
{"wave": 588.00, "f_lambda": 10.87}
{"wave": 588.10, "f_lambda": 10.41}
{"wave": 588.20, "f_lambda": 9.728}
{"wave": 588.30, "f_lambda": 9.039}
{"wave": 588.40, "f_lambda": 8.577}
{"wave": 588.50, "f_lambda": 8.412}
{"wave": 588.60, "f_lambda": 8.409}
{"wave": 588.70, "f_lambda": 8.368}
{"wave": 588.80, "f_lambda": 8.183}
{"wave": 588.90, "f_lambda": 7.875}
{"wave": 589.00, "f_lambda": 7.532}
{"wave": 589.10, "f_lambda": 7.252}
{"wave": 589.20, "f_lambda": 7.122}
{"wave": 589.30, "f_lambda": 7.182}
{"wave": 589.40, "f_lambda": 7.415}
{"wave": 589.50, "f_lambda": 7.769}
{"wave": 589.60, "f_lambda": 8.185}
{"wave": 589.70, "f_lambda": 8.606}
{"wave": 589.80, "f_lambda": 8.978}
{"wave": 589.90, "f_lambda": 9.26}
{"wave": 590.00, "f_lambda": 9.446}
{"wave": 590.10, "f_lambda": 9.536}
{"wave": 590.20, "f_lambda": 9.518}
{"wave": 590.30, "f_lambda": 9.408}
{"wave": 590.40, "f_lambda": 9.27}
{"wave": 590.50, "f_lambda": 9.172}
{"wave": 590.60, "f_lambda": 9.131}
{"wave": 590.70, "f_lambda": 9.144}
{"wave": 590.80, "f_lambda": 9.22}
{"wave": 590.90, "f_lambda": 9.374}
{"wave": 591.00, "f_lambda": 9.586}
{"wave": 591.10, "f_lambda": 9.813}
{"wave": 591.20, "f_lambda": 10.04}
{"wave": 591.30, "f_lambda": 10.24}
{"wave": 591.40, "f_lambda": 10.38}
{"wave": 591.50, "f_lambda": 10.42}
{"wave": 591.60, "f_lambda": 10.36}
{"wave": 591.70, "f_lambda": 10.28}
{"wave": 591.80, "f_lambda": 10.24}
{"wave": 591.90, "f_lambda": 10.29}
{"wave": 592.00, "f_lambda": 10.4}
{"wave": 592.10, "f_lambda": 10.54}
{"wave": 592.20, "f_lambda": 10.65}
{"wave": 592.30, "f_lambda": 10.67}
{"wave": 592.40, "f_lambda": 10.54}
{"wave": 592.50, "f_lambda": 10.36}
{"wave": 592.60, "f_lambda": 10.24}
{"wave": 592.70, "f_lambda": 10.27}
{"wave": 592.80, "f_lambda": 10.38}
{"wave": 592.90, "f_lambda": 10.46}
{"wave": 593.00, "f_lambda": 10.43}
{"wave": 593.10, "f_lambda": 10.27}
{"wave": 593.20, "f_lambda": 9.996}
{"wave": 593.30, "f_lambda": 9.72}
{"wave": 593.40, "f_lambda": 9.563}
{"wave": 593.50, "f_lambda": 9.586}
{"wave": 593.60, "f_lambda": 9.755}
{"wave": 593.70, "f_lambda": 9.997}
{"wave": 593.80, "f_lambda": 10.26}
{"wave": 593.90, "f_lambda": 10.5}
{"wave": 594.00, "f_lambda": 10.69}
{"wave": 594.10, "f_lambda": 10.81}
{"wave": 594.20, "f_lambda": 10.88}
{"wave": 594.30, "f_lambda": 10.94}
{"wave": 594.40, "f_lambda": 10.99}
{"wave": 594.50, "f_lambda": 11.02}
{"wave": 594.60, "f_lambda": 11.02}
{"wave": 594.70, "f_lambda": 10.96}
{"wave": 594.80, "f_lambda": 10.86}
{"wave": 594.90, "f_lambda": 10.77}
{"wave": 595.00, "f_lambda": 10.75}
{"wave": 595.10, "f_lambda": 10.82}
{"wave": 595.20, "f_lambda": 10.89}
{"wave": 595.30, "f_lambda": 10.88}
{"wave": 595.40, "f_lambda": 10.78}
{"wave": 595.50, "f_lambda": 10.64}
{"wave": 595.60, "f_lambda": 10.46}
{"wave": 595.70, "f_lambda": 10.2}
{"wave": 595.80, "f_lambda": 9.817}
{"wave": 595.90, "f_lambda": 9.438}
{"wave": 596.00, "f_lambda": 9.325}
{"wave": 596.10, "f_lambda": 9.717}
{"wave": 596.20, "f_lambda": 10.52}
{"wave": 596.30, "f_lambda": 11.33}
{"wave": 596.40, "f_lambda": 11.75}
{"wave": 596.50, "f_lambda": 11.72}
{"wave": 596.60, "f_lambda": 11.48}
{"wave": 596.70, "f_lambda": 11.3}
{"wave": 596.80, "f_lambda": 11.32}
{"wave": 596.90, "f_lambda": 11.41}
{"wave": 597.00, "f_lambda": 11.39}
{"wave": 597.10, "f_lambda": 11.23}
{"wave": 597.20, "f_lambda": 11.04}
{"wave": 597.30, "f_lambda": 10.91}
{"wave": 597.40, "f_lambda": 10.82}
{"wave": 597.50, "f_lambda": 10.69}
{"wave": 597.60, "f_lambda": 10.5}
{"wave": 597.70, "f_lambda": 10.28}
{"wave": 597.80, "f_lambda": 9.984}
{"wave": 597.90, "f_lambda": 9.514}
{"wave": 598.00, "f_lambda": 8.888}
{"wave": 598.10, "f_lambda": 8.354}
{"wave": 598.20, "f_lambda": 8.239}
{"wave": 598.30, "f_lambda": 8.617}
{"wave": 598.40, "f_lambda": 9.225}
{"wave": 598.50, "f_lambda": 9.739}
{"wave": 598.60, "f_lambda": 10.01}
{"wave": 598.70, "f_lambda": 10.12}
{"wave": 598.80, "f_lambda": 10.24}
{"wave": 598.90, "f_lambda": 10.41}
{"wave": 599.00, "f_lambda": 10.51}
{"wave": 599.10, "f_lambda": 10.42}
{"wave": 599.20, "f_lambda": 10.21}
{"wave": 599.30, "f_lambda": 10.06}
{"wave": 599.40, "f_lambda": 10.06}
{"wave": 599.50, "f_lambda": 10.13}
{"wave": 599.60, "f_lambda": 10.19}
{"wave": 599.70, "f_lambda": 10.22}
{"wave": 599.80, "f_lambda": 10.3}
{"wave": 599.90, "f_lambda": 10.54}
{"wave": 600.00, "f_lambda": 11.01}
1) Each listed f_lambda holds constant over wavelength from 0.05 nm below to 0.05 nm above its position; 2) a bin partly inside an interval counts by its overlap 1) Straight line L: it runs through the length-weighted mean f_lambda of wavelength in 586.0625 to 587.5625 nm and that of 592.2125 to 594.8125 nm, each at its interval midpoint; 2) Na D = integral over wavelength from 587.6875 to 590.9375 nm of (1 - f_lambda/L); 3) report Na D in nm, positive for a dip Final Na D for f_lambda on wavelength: 0.50 nm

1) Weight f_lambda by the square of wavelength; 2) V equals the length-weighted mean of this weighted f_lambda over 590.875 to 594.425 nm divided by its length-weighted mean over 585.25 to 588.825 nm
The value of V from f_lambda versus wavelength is 1.04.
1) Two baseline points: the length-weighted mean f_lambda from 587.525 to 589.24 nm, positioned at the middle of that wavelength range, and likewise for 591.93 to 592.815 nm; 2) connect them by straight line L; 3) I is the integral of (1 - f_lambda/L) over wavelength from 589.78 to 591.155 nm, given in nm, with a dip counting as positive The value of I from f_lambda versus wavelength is 0.07 nm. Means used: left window 9.17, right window 10.4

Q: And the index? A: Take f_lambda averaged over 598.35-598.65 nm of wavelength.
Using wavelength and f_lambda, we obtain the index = 9.66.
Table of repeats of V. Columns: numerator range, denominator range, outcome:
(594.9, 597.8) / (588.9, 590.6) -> 1.30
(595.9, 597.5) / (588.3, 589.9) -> 1.39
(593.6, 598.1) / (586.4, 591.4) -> 1.15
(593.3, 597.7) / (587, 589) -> 1.11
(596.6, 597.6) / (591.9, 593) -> 1.08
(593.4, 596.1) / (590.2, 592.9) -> 1.06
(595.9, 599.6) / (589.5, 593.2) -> 1.07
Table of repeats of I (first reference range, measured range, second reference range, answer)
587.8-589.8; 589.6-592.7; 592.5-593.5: -0.12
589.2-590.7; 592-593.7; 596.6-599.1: -0.17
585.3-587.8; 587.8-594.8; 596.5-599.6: 0.45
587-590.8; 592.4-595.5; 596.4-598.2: -0.13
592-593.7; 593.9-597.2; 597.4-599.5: -0.26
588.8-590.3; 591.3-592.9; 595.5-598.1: -0.23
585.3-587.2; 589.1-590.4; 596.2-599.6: 0.23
